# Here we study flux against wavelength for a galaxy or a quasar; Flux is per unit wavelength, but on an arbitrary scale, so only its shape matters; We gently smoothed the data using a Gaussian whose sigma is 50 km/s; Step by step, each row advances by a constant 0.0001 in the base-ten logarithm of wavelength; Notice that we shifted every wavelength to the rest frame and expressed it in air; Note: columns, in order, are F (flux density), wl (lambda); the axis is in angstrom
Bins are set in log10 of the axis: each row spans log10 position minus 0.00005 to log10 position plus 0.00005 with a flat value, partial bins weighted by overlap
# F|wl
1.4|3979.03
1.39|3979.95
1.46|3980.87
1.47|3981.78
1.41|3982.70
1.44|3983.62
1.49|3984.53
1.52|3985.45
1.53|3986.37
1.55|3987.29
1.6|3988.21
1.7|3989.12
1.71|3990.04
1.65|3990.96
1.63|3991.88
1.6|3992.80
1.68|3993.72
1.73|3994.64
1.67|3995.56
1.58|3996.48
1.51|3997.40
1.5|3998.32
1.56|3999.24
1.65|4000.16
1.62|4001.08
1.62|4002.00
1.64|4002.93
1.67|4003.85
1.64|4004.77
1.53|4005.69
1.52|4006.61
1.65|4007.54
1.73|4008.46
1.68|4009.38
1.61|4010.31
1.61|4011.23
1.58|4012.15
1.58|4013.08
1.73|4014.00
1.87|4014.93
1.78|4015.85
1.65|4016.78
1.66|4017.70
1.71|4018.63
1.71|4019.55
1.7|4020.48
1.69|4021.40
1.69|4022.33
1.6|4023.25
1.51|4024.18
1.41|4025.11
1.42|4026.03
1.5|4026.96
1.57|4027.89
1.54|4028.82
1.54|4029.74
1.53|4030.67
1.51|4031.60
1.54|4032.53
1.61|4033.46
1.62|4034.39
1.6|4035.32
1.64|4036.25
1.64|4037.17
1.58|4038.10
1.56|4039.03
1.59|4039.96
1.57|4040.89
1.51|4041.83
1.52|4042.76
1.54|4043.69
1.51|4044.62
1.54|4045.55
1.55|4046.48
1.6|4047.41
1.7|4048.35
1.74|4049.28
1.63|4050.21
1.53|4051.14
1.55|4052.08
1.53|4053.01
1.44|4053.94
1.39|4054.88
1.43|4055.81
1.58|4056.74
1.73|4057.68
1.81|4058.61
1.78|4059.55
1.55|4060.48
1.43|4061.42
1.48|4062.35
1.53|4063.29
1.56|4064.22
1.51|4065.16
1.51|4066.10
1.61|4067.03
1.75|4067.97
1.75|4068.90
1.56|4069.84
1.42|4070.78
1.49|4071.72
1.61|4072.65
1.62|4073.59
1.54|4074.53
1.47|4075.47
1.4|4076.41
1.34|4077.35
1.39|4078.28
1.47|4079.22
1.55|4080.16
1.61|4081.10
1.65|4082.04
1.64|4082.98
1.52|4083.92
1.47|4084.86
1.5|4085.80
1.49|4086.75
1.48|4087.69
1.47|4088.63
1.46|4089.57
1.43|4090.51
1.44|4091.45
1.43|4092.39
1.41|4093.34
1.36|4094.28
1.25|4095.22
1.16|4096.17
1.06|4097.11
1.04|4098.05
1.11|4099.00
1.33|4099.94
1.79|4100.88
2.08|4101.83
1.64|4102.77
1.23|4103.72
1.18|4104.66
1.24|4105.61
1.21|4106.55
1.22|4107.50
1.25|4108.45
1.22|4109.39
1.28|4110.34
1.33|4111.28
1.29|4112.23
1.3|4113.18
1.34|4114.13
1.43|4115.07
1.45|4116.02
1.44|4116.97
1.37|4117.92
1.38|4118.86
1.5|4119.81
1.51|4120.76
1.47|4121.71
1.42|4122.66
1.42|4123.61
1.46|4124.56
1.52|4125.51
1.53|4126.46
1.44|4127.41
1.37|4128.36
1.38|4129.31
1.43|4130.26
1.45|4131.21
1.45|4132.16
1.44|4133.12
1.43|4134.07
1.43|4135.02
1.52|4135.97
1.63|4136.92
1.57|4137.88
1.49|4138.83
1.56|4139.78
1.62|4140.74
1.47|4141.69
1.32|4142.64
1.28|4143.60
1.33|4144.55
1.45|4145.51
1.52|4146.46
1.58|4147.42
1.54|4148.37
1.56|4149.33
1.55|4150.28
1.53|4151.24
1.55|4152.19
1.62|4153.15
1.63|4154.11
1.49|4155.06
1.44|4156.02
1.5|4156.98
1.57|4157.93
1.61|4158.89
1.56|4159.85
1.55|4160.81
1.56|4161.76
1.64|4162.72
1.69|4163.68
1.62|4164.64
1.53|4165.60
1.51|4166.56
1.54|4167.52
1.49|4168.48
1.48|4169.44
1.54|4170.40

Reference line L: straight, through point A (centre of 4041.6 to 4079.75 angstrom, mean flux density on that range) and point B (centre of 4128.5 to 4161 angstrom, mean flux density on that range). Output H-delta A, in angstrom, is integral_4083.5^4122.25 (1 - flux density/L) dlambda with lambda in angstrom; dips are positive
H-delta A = 3.7 angstrom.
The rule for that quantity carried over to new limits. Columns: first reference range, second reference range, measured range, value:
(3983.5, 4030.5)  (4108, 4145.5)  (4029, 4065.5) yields -0.5 angstrom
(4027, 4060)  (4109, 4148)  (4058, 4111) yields 1.8 angstrom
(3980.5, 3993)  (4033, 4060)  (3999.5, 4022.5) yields -1.3 angstrom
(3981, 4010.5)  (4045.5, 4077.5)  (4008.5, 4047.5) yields -0.5 angstrom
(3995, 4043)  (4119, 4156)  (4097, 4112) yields 1.8 angstrom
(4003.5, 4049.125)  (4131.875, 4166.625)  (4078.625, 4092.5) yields 0.5 angstrom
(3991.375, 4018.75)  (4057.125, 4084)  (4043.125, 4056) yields 0.3 angstrom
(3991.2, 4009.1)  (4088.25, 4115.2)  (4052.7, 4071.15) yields -1.5 angstrom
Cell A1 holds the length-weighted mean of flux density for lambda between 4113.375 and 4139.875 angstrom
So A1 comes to 1.46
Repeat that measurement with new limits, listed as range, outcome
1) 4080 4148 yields 1.42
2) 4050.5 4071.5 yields 1.56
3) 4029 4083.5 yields 1.56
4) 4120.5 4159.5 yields 1.49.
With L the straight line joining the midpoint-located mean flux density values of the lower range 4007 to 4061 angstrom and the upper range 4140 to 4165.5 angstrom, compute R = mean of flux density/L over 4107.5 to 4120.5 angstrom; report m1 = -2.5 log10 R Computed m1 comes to 0.152 mag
